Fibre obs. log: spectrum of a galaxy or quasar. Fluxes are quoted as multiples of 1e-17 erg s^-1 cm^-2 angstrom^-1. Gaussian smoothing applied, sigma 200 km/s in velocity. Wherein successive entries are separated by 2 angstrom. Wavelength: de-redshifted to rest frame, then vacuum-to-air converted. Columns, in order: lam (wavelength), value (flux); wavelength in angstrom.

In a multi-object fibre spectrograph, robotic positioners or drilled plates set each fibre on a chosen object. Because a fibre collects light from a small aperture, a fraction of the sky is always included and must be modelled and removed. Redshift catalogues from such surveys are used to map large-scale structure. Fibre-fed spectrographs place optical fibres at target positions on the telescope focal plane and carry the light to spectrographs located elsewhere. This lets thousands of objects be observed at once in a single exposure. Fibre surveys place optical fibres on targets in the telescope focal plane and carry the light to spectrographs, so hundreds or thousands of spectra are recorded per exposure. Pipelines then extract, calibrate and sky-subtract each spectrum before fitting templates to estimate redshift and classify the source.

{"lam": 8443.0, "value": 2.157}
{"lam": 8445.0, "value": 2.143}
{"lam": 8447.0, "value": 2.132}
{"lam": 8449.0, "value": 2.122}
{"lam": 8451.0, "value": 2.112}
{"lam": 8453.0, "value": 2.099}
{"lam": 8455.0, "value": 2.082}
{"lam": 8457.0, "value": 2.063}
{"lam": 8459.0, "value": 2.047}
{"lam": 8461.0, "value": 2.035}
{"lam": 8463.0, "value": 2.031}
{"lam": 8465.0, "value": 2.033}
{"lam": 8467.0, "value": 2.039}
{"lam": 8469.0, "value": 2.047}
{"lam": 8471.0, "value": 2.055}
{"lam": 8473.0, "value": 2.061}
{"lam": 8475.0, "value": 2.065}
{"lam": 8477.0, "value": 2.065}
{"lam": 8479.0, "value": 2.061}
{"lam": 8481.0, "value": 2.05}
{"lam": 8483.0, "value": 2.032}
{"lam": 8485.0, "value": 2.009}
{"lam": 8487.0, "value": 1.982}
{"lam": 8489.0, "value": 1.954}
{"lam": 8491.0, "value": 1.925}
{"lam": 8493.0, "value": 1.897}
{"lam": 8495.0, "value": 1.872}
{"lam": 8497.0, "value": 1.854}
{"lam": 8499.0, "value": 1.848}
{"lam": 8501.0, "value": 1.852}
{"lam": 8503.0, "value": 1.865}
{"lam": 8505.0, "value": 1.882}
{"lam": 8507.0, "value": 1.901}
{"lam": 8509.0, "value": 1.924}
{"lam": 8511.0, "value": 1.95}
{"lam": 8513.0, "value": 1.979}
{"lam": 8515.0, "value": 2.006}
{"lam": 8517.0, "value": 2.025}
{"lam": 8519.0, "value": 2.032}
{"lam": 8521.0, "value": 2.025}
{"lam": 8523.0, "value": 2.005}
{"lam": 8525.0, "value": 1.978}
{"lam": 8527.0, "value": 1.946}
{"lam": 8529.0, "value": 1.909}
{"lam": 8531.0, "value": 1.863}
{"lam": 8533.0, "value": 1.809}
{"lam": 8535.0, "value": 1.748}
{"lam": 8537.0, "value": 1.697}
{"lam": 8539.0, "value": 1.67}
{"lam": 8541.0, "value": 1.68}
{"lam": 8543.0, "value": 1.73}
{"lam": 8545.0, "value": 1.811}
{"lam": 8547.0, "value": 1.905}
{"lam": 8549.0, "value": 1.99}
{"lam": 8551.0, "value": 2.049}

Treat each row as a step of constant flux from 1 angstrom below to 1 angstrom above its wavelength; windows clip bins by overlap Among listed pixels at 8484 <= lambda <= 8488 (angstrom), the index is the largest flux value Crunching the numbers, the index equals 2.009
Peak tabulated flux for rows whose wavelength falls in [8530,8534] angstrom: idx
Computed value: 1.863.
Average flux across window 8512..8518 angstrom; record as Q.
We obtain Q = 2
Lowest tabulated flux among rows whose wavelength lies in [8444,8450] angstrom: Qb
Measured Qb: 2.122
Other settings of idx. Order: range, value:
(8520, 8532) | 2.025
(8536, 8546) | 1.811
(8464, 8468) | 2.039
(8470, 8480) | 2.065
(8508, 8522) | 2.032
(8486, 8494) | 1.982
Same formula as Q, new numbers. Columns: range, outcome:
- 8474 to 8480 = 2.06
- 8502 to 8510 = 1.89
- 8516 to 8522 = 2.03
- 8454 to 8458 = 2.07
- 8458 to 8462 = 2.04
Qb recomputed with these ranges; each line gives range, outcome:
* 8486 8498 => 1.854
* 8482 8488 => 1.982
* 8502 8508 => 1.865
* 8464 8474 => 2.033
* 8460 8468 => 2.031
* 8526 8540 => 1.67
